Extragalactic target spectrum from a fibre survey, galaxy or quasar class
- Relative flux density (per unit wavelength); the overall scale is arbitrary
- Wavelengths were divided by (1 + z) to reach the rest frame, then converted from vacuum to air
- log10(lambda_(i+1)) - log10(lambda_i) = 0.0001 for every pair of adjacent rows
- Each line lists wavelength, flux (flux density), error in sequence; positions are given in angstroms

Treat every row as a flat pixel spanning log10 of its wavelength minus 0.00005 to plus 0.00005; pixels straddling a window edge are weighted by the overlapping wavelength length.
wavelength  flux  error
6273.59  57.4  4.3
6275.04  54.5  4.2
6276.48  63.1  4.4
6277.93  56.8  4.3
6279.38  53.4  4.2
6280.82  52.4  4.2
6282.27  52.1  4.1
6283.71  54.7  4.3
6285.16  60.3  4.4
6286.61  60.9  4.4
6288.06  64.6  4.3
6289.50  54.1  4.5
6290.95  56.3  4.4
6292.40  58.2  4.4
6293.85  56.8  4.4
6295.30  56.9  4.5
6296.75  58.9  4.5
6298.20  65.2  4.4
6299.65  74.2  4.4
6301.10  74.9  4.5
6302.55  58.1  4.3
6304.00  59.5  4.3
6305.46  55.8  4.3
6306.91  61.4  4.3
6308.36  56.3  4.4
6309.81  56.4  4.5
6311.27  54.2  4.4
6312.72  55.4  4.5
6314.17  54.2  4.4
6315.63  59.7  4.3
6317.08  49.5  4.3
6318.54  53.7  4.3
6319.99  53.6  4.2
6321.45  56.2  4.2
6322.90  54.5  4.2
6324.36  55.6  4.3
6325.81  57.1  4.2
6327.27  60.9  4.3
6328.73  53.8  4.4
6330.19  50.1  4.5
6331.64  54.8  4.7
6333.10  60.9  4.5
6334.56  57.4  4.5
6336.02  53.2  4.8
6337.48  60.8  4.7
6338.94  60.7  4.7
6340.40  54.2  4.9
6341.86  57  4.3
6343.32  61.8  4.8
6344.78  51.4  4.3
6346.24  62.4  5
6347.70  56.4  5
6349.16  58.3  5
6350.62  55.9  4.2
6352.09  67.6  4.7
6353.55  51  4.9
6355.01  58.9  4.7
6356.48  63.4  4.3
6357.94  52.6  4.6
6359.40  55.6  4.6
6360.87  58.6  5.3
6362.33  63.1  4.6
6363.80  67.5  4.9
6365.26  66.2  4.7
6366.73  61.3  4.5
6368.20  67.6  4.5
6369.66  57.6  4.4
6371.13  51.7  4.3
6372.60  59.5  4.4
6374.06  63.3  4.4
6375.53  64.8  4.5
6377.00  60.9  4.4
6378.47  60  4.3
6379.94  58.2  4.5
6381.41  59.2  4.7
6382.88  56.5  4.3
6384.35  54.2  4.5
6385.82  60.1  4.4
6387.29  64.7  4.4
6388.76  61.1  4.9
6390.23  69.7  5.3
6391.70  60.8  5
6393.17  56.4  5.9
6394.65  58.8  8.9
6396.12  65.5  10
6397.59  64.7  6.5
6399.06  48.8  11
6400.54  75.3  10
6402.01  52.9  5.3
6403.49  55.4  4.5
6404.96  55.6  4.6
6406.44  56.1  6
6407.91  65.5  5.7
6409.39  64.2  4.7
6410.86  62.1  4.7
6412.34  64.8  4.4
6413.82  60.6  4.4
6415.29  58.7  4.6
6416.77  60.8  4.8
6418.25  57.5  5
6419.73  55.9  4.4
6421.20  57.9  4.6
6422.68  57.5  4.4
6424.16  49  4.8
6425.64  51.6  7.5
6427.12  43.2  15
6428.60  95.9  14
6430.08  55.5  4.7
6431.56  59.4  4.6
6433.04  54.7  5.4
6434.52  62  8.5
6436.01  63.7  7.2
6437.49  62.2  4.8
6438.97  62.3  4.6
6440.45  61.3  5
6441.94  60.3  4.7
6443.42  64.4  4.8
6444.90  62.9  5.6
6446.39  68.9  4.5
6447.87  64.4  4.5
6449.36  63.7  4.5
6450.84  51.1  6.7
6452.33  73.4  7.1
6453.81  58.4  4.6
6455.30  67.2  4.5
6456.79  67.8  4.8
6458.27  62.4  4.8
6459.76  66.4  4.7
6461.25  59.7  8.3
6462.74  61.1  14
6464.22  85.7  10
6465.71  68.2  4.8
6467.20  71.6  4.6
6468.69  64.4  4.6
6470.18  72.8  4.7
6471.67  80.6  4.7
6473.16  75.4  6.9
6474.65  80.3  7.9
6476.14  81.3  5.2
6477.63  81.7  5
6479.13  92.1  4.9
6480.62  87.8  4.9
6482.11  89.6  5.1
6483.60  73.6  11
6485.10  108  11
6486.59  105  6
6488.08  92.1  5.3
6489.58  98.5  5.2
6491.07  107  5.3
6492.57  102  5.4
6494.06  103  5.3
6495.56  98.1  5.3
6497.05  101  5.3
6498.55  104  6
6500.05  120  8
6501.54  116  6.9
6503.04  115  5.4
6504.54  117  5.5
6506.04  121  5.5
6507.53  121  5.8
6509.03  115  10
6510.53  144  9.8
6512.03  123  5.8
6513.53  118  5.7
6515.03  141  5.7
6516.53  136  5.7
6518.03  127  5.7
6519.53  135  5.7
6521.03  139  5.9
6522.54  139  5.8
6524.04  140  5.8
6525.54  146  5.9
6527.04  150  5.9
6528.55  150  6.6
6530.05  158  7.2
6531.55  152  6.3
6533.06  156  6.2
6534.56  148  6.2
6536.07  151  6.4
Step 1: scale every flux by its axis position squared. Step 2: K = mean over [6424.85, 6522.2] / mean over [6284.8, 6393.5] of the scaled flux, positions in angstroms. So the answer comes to 1.54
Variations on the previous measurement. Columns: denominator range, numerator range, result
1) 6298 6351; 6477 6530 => 2.14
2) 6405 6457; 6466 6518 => 1.70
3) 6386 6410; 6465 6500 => 1.50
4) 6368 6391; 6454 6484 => 1.26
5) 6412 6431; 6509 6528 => 2.37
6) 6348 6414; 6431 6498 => 1.29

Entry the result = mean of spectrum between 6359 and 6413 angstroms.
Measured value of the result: 60.8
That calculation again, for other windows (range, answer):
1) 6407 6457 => 61.4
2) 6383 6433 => 59.9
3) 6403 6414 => 60.6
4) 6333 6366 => 58.9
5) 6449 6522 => 95.1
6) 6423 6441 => 60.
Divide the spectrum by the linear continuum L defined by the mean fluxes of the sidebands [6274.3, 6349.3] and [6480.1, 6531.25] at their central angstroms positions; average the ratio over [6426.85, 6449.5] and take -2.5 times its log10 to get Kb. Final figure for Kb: 0.474 mag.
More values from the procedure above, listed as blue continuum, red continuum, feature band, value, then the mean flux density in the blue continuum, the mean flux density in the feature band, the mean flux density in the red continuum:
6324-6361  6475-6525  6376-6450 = 0.32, 57.3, 60.5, 112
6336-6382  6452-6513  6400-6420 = 0.20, 59.5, 60.3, 91.3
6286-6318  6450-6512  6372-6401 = 0.20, 59.1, 61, 89.7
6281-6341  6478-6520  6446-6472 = 0.43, 57.7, 66.9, 111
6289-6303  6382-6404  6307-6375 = 0.06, 61.5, 57.7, 60.4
